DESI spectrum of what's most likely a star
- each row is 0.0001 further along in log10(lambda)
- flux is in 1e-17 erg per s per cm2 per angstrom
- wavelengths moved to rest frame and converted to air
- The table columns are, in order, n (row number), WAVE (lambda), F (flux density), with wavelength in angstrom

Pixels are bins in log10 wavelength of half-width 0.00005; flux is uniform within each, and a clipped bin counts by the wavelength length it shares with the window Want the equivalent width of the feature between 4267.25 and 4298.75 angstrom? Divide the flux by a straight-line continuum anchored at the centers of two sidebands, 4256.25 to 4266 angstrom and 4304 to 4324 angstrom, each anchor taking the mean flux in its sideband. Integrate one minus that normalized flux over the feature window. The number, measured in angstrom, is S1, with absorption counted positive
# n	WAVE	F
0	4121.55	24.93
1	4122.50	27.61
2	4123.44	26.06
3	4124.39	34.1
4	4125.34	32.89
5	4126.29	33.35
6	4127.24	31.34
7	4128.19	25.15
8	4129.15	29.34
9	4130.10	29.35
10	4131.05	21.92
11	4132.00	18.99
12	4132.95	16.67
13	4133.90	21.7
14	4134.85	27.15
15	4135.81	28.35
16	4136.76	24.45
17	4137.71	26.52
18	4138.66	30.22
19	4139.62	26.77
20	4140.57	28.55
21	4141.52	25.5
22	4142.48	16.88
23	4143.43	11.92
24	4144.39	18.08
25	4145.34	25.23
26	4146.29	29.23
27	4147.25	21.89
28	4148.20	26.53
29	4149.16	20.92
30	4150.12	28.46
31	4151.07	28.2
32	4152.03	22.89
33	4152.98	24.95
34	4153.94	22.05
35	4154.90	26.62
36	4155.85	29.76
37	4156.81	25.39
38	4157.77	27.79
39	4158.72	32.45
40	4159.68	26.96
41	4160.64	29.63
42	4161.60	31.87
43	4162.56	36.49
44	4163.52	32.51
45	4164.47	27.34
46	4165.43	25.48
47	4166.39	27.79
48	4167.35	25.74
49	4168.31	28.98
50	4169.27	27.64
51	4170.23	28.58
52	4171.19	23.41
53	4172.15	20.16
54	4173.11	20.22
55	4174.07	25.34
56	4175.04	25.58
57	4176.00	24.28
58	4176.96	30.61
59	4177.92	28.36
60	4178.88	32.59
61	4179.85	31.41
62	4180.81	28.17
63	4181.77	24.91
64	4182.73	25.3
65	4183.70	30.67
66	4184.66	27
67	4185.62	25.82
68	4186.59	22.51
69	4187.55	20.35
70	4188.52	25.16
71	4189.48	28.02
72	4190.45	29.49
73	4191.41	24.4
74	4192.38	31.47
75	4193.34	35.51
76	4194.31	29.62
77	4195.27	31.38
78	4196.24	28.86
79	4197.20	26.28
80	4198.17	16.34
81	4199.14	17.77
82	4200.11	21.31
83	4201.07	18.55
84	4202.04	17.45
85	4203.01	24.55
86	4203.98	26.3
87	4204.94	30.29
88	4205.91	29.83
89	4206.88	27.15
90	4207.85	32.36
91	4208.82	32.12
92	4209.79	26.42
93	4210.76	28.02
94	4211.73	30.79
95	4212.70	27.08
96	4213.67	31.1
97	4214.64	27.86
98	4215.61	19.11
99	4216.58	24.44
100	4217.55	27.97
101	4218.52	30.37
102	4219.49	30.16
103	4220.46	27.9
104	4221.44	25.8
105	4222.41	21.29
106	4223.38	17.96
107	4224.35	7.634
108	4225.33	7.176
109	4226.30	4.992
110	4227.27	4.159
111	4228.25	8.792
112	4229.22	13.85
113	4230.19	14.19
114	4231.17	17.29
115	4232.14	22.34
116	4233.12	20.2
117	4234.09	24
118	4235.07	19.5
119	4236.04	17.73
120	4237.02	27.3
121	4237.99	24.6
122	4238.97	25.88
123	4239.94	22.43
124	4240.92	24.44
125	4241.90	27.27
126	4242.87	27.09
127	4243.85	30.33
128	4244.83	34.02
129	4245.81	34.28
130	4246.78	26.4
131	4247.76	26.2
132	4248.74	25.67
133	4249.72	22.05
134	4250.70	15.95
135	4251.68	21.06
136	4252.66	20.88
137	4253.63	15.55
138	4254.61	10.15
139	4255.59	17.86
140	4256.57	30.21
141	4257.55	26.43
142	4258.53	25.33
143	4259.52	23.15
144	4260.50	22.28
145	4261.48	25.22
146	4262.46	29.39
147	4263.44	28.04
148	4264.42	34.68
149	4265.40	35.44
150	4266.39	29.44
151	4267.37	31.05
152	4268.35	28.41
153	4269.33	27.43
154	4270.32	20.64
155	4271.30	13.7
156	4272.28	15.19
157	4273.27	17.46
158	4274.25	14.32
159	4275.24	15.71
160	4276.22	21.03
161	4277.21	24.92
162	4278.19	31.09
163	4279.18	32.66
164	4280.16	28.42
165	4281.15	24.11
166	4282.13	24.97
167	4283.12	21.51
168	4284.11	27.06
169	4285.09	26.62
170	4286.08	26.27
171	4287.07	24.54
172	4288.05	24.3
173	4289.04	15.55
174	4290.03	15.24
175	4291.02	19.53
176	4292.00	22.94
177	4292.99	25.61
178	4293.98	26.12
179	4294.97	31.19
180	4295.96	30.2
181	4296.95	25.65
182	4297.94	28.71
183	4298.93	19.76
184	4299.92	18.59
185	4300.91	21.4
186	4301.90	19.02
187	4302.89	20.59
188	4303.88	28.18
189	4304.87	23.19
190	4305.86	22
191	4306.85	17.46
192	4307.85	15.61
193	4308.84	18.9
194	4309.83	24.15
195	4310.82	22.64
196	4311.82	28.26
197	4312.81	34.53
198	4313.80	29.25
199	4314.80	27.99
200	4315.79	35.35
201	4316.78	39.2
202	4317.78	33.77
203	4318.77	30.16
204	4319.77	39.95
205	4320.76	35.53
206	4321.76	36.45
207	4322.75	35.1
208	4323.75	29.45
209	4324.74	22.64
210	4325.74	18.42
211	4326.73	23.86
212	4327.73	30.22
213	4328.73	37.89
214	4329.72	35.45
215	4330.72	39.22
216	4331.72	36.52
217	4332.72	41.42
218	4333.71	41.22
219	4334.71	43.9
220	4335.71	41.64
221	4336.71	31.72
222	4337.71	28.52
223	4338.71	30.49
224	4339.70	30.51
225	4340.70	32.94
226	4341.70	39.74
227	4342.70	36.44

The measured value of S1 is 5.2 angstrom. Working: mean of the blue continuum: 28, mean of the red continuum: 28.9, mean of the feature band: 23.7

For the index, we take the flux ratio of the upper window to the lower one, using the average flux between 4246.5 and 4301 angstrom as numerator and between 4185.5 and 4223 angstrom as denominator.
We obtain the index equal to 0.90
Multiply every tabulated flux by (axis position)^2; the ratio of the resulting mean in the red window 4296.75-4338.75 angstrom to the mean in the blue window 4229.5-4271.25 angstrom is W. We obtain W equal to 1.2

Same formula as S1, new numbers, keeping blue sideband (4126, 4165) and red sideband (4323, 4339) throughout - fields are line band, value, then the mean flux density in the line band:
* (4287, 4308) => 6.2 angstrom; 22.6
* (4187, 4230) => 7.1 angstrom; 23.7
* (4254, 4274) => 4.1 angstrom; 24.4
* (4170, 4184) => 0.4 angstrom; 26.5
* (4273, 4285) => 2.9 angstrom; 23.8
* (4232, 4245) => 2.2 angstrom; 24.6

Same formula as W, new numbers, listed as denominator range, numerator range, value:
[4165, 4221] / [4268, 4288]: 0.91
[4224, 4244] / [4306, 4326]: 1.61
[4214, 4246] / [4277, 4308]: 1.14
